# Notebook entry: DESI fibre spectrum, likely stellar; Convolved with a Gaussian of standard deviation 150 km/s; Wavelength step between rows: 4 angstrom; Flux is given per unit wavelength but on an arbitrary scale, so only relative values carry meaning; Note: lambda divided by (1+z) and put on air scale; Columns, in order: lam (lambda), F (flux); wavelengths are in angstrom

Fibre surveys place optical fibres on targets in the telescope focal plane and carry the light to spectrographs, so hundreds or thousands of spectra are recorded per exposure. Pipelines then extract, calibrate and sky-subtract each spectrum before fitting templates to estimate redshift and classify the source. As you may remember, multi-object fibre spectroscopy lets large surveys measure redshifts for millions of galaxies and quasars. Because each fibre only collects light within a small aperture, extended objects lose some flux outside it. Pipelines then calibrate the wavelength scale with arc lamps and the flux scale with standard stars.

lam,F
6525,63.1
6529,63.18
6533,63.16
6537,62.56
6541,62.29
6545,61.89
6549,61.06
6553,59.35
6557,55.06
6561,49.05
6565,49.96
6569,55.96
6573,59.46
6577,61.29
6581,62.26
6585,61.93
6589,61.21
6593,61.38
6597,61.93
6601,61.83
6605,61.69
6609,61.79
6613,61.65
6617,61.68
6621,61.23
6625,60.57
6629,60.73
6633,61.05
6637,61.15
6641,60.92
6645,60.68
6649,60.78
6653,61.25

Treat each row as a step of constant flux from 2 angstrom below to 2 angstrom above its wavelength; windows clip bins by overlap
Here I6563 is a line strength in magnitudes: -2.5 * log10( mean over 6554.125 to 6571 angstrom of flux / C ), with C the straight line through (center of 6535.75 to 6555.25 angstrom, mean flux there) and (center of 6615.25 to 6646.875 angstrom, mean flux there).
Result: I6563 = 0.16 mag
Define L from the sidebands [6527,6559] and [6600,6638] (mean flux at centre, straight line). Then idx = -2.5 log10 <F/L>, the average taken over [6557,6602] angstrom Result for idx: 0.05 mag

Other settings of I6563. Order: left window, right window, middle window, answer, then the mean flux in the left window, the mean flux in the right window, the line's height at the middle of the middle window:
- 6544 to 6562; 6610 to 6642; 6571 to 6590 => -0.04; 57.5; 61.1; 58.9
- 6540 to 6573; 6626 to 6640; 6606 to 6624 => -0.03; 56.8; 60.9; 60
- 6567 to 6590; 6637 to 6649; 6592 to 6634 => -0.01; 60.3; 60.9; 60.6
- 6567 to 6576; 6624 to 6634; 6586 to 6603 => -0.04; 58.1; 60.8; 59.2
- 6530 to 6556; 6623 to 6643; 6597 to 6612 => -0.01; 61.5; 60.9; 61.1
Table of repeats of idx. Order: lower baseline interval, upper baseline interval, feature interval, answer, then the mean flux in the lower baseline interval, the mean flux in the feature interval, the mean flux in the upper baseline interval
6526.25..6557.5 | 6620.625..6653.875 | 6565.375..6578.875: 0.06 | 61.4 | 57.8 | 60.9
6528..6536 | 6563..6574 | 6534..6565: 0.02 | 63.1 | 58.3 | 54.7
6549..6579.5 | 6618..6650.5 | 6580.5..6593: -0.07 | 56.2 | 61.7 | 60.9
